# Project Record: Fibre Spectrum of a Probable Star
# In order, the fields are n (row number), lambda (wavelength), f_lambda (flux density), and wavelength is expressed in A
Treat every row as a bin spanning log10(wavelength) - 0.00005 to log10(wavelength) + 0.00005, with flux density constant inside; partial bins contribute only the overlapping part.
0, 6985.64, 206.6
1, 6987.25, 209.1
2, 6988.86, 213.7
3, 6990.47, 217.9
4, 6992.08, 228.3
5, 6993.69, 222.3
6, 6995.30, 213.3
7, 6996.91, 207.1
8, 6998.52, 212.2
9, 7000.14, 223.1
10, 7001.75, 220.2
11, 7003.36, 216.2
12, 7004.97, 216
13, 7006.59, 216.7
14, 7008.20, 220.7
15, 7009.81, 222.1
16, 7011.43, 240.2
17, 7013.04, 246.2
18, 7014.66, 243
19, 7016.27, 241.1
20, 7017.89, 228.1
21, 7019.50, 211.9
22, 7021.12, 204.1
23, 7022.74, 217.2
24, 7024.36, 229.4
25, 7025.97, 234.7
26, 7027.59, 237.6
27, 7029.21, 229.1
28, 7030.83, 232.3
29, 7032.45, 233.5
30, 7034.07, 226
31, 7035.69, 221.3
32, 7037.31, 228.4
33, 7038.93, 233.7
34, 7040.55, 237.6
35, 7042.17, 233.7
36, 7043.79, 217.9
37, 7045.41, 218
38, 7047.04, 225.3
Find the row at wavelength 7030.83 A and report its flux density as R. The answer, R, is 232.3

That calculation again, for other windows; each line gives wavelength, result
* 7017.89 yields 228.1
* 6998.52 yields 212.2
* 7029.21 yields 229.1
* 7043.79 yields 217.9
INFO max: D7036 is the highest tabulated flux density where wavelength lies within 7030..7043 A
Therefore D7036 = 237.6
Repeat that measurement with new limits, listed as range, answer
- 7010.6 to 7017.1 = 246.2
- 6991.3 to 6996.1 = 228.3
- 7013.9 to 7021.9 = 243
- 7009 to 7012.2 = 240.2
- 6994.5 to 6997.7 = 213.3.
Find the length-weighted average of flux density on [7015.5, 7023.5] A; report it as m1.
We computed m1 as 220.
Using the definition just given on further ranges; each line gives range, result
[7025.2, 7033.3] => 233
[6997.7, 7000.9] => 217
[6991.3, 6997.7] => 218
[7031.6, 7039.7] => 229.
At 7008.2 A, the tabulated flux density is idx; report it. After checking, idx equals 220.7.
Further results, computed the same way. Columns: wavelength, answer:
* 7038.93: 233.7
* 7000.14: 223.1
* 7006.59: 216.7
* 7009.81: 222.1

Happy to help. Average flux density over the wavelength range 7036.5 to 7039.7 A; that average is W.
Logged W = 231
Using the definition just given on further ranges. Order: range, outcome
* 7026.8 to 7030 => 233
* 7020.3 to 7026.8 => 221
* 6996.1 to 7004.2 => 216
